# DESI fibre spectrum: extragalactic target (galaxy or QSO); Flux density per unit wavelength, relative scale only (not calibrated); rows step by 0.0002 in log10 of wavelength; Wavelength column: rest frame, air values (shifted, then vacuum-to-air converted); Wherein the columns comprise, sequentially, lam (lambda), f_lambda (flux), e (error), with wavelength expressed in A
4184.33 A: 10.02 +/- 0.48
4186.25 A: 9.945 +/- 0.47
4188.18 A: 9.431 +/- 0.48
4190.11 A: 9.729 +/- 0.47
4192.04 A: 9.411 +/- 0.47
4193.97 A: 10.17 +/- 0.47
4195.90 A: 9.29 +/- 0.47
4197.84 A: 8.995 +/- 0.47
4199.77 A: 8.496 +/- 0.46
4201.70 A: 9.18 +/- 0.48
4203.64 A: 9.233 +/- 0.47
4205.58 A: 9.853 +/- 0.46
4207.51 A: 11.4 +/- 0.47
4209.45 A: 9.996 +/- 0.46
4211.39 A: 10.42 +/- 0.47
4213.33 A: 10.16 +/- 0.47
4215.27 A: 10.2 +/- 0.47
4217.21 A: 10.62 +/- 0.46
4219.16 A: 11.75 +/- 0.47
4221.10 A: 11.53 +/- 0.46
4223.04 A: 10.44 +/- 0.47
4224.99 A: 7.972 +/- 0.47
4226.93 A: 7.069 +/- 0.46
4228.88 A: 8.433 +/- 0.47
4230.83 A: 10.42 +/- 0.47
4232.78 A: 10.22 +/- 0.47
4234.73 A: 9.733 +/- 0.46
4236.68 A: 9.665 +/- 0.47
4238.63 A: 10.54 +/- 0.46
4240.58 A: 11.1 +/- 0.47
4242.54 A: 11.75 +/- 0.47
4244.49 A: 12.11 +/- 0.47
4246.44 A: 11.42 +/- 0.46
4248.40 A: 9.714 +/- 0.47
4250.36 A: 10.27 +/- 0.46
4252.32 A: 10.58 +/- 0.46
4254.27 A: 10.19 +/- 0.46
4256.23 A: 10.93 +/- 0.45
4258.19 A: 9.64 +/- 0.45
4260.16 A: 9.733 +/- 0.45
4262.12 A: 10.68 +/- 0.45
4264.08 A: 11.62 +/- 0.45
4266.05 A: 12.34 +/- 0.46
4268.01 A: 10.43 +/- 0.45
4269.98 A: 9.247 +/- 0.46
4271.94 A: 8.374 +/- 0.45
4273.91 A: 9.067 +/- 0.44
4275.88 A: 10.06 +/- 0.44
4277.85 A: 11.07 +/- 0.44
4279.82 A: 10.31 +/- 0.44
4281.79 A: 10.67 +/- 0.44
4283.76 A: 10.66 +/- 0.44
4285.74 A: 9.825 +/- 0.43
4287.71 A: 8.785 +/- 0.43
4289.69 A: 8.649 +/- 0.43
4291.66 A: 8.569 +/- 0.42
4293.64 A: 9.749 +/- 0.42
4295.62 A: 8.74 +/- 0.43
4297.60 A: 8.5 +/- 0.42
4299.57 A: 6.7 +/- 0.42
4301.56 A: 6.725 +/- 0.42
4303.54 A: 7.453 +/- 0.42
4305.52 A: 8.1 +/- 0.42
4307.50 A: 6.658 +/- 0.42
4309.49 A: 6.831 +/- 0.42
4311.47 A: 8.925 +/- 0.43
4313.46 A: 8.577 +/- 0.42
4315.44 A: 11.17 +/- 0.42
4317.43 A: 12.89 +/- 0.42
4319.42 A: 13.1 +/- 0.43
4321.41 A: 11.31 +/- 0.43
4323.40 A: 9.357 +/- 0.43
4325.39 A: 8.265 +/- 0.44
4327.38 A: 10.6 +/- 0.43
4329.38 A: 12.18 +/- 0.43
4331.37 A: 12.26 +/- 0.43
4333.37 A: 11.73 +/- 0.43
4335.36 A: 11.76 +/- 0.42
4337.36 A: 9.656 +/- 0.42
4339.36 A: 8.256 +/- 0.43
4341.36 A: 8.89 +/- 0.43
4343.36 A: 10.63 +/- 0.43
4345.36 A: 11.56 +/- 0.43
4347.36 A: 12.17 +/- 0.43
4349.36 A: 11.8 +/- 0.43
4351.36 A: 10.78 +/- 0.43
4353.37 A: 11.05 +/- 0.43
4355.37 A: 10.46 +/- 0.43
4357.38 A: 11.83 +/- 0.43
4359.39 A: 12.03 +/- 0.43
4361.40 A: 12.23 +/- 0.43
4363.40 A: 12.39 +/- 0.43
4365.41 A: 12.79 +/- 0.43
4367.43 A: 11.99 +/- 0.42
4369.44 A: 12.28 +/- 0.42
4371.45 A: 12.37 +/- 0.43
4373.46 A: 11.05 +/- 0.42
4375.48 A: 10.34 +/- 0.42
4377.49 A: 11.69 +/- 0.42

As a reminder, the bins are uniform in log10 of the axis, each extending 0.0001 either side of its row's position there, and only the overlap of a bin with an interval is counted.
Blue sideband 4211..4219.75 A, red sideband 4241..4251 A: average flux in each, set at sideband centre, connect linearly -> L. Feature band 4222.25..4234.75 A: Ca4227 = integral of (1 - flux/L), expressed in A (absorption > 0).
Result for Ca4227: 1.9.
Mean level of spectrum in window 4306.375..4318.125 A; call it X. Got 9.07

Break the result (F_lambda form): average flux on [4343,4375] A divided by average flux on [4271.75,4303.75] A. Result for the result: 1.29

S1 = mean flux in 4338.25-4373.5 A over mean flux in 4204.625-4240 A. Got 1.13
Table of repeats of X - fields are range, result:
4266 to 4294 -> 9.77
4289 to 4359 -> 9.91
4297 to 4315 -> 7.7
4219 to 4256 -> 10.2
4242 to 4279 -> 10.5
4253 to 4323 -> 9.61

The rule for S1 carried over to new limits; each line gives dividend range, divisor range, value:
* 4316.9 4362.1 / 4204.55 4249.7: 1.07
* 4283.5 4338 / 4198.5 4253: 0.94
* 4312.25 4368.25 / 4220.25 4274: 1.09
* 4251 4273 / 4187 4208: 1.09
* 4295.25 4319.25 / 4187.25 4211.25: 0.89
